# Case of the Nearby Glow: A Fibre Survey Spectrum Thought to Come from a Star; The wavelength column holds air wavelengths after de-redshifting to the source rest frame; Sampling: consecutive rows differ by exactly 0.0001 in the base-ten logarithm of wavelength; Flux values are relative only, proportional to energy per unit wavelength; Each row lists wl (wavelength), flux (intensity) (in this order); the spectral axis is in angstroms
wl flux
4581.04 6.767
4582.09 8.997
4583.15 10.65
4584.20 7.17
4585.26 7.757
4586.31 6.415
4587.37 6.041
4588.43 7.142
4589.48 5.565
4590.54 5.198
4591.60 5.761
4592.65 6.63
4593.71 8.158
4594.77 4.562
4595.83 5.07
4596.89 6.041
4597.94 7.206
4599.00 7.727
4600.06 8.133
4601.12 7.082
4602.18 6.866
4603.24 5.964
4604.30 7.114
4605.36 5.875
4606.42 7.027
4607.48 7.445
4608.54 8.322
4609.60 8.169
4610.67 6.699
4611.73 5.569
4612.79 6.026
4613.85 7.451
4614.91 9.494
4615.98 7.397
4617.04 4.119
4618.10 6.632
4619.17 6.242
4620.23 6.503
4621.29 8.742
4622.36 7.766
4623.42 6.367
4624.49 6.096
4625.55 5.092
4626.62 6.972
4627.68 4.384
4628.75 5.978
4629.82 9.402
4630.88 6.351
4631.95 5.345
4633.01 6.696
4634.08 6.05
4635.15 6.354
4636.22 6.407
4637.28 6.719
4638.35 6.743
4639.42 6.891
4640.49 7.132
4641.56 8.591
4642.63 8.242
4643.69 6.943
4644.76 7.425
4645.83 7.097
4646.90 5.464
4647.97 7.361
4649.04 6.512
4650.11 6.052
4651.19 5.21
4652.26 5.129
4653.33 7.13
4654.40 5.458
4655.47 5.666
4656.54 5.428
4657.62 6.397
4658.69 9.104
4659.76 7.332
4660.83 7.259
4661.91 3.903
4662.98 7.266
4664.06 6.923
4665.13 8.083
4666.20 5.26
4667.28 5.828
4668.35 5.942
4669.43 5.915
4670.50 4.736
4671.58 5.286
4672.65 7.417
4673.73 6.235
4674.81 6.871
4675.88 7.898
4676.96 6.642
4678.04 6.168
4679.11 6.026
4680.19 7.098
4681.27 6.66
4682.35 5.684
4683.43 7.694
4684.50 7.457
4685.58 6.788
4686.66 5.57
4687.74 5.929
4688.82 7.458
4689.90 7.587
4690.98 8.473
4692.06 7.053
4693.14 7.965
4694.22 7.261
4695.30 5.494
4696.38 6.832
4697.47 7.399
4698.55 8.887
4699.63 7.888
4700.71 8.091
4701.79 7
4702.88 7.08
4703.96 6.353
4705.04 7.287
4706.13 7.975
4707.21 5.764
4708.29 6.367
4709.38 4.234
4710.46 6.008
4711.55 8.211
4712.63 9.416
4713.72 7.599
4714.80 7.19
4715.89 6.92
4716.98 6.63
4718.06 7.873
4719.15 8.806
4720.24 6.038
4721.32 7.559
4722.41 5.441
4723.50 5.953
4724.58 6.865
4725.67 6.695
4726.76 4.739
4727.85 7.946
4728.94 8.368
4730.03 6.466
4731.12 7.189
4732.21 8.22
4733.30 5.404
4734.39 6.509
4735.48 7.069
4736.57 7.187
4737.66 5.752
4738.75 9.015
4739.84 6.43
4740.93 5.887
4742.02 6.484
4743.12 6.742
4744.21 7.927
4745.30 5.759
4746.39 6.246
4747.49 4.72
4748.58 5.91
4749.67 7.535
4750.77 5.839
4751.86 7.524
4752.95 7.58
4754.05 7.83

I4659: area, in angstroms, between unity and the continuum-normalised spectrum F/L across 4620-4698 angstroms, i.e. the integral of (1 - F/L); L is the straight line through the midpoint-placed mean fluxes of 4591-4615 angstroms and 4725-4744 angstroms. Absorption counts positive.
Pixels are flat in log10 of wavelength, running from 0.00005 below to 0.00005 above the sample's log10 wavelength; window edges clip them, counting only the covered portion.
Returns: 2.3 angstroms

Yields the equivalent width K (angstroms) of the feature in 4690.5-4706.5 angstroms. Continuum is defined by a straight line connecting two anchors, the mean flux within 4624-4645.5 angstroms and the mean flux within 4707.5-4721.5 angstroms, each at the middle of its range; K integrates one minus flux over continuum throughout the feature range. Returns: -0.8 angstroms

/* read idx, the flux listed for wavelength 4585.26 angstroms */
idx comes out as 7.757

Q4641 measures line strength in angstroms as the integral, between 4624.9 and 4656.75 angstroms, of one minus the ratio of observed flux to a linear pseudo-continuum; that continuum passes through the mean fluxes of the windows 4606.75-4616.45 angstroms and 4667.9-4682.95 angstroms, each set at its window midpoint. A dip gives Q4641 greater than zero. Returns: 1.9 angstroms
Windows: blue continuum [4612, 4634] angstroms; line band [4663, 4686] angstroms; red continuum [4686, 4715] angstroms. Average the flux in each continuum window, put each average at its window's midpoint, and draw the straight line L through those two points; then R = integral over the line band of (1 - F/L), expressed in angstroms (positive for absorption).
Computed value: 1.4 angstroms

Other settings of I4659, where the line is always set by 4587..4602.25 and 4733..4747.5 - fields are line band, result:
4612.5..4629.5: -0.33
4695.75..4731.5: -2.64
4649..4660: 0.42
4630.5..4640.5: 0.11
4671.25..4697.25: -1.14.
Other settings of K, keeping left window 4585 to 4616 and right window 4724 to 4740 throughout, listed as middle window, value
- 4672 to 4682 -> 0.19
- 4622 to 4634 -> 0.78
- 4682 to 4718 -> -1.04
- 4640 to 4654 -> 0.12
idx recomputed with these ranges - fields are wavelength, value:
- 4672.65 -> 7.417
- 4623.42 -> 6.367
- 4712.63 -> 9.416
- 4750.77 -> 5.839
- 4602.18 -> 6.866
